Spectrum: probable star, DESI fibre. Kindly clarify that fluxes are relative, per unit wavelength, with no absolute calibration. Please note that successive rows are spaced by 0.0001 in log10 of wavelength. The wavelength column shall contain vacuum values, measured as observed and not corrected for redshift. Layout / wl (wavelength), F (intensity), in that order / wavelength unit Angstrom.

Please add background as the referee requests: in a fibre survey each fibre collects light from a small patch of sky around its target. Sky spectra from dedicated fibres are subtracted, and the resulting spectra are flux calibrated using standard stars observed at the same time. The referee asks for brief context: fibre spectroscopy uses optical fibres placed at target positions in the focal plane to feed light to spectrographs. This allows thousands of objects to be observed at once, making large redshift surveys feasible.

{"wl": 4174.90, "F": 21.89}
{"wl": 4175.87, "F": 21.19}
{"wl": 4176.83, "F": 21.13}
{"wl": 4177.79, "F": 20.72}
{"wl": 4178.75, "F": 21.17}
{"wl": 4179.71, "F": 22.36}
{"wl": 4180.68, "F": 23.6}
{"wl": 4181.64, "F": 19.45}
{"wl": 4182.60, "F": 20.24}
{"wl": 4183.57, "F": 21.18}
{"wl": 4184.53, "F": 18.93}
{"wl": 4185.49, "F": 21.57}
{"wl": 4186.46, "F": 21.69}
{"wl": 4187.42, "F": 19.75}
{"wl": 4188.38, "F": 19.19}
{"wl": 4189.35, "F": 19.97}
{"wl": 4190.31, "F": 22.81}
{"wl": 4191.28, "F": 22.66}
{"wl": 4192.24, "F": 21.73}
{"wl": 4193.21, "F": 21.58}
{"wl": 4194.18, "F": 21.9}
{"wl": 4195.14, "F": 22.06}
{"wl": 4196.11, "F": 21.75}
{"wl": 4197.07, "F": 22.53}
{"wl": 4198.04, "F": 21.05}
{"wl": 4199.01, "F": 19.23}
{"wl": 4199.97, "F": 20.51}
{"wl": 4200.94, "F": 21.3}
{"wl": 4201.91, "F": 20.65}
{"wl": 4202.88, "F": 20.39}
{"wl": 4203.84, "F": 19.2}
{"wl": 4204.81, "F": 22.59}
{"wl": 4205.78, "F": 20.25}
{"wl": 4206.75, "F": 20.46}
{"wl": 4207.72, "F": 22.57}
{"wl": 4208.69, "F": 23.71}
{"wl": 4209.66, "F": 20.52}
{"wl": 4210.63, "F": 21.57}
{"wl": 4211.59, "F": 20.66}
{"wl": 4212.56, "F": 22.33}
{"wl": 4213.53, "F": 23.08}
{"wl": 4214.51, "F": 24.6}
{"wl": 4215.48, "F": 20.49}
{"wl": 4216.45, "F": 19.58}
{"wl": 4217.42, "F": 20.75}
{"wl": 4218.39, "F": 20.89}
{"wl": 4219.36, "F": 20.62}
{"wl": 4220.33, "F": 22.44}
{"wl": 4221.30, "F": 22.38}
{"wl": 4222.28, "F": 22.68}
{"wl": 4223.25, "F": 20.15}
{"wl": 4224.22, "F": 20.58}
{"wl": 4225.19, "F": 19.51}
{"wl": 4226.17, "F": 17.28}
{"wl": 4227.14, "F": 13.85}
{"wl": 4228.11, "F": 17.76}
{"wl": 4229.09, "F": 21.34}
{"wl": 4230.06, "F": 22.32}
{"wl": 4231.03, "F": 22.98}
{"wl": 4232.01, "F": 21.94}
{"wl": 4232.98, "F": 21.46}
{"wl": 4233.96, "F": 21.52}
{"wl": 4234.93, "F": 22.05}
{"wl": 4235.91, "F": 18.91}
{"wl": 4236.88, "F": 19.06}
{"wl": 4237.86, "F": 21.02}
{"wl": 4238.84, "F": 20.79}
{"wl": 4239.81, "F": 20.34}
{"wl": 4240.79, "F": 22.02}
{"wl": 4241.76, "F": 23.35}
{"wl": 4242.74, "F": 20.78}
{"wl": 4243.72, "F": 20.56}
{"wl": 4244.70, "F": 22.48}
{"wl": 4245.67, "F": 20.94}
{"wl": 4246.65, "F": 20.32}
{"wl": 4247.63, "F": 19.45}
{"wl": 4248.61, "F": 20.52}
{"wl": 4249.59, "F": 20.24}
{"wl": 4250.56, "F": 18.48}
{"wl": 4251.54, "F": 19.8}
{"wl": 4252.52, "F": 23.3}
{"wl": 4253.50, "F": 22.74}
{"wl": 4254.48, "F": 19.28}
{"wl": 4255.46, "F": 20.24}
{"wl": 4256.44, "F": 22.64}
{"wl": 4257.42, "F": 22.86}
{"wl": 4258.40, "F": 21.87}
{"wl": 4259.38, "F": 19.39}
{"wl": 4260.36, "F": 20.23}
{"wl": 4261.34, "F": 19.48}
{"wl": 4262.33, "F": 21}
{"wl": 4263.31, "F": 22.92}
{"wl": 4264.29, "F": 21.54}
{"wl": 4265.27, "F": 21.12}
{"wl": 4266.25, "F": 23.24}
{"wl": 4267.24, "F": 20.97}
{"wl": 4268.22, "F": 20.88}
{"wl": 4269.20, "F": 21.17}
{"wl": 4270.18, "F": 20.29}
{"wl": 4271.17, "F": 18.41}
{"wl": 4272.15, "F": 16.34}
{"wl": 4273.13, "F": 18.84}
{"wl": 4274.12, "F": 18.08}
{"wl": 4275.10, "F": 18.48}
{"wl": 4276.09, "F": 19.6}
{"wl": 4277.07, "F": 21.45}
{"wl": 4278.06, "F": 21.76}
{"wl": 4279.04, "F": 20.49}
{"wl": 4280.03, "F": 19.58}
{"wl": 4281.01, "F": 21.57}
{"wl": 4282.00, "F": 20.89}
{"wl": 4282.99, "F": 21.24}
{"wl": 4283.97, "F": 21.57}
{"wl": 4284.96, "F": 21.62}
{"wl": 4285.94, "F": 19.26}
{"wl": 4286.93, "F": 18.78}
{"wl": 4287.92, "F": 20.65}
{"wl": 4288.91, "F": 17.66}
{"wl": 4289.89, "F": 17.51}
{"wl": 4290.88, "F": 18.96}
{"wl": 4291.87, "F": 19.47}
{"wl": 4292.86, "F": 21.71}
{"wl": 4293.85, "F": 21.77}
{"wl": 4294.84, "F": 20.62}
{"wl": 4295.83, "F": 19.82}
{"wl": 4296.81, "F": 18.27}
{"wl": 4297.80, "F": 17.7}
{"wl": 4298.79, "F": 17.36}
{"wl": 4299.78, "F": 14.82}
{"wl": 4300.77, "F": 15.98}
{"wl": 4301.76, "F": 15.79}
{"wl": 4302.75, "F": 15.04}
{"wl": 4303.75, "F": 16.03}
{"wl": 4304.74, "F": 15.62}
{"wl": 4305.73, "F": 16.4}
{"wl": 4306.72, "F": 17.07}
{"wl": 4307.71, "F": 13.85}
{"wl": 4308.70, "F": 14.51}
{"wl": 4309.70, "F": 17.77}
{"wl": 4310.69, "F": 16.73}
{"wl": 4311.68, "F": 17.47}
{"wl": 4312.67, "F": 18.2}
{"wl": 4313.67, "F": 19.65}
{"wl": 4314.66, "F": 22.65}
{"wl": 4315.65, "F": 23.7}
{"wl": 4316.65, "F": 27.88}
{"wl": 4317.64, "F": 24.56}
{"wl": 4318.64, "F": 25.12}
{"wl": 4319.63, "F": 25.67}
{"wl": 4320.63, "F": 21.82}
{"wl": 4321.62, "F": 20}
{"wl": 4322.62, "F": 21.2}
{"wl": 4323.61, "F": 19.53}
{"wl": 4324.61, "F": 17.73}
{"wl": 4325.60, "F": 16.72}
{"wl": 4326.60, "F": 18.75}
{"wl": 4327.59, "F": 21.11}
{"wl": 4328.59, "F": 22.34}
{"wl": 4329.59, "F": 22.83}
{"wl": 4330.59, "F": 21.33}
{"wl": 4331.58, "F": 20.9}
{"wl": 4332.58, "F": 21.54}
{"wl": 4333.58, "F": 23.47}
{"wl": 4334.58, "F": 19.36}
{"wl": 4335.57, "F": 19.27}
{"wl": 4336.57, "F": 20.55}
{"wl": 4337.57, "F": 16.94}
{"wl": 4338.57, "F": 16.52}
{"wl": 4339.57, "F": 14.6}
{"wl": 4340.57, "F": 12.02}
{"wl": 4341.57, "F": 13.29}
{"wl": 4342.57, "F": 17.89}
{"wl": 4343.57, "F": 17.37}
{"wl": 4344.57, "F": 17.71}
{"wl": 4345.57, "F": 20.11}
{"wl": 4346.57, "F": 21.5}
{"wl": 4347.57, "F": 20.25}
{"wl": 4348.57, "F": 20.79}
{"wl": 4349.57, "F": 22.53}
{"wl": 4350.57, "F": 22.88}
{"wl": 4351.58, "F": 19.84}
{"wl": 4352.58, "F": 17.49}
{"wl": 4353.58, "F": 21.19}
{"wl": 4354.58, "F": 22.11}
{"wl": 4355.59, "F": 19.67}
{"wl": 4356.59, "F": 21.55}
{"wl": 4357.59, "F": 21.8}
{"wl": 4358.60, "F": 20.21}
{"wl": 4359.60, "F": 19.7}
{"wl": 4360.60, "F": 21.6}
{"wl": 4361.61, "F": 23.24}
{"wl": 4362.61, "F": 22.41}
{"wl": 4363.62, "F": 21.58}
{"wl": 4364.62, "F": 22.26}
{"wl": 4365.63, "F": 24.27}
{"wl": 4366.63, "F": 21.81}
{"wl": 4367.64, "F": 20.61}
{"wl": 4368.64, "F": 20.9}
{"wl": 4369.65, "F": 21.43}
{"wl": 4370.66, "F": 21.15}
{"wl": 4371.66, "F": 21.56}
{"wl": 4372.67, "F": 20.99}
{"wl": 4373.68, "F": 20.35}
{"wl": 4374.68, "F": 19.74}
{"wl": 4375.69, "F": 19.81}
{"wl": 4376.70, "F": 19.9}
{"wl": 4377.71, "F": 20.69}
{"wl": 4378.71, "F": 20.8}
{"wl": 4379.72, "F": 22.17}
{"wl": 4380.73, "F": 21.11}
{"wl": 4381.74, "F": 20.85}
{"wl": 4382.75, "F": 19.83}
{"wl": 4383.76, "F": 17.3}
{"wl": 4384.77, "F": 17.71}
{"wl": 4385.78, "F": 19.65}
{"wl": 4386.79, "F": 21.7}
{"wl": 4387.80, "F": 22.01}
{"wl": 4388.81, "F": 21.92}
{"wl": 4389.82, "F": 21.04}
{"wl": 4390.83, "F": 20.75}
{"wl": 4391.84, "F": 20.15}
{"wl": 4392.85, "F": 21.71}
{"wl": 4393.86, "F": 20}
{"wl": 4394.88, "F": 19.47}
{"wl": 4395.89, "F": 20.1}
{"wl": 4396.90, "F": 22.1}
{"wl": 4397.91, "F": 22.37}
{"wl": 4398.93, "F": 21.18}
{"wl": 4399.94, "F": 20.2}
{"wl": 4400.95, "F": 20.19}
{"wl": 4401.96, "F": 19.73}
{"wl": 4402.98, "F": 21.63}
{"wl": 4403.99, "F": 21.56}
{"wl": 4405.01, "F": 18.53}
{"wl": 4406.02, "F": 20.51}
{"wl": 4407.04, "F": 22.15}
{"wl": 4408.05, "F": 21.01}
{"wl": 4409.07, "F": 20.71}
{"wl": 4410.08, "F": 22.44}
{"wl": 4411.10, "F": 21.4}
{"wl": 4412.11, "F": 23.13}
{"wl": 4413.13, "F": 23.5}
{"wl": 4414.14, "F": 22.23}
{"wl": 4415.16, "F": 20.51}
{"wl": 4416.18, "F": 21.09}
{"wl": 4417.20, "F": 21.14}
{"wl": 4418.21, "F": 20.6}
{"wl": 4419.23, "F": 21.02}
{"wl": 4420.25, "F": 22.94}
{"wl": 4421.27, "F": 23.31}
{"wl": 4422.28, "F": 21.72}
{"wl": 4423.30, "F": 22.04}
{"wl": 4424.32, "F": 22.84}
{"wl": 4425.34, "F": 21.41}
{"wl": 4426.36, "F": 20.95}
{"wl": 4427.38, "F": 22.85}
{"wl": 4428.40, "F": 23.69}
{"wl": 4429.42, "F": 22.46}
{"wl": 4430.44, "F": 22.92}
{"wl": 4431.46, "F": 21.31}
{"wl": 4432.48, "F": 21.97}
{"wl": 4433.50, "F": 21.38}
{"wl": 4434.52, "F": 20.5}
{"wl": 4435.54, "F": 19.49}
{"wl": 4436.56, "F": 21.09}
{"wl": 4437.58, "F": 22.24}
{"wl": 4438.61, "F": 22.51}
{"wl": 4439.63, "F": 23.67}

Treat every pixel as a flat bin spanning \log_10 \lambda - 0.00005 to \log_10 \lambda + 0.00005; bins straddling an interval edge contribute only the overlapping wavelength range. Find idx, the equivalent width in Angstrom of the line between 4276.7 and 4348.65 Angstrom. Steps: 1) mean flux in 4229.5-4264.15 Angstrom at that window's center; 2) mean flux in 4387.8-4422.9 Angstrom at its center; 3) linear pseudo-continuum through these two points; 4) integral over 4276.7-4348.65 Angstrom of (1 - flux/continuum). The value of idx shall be 6.2 Angstrom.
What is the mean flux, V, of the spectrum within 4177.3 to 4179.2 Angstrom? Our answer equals 21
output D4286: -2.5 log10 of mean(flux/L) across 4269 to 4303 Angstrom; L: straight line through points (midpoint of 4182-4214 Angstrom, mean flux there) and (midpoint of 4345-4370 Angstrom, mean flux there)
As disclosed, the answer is 0.11 mag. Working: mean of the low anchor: 21.2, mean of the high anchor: 21.3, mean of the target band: 19.2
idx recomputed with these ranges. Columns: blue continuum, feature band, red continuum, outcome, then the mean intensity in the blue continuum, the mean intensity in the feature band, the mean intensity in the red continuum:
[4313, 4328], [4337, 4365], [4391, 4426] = 2.5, 21.7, 19.6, 21.3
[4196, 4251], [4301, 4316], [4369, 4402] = 2.5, 20.9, 17.3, 20.6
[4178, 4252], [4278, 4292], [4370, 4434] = 0.7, 21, 20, 21.2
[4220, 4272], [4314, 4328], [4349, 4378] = -0.6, 20.8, 21.9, 21.1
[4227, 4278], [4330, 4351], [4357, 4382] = 2.0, 20.6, 19.1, 21.2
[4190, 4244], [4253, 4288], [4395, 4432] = 1.1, 21.1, 20.6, 21.6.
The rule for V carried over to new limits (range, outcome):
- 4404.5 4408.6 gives 20.5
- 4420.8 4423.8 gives 22.4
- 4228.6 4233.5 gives 22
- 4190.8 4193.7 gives 22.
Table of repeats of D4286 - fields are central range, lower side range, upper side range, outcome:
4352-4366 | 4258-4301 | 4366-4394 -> -0.04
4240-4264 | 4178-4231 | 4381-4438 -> 0.00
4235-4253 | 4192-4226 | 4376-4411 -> 0.02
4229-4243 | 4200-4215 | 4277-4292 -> -0.02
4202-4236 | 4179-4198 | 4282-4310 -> -0.03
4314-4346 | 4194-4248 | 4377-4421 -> 0.04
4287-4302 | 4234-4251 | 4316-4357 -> 0.10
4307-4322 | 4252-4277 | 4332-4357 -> -0.05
